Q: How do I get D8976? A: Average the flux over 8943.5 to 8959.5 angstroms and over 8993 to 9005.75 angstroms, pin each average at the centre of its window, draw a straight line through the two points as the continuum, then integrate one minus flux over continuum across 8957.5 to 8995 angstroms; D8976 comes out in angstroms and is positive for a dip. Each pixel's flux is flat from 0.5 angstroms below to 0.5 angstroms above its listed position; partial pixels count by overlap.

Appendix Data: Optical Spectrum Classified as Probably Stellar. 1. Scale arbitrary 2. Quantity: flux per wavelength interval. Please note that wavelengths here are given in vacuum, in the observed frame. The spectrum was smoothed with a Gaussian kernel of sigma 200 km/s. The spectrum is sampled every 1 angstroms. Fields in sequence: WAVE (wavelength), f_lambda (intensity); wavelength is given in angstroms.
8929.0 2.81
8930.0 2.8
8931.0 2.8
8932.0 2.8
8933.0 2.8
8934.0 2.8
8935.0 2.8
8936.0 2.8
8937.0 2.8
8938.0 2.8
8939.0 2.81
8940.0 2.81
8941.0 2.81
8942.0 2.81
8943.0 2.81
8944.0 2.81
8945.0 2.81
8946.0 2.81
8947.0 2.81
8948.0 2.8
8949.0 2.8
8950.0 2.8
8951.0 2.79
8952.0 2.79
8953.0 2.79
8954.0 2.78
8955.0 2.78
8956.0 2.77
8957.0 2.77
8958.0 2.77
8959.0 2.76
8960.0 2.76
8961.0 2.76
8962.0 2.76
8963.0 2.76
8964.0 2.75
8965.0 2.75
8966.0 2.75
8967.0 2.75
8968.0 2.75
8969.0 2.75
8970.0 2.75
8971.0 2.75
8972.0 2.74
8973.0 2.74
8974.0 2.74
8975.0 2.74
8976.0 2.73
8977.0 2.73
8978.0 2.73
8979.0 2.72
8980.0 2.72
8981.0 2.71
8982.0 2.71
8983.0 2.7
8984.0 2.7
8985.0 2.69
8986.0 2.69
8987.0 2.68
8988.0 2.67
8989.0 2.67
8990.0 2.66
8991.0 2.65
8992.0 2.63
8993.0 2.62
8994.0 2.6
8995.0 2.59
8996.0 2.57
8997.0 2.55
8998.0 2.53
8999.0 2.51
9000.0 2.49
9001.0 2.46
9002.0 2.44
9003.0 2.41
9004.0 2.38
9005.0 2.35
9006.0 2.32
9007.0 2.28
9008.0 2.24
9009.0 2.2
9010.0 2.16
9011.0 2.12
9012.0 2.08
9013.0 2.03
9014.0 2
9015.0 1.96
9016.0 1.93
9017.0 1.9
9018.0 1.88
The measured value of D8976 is -1.1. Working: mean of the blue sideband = 2.79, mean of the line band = 2.72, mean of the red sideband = 2.49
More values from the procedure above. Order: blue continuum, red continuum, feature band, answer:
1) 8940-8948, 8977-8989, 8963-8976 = -0.04 angstroms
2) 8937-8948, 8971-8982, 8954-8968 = 0.02 angstroms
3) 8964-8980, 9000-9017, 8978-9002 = -1.47 angstroms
